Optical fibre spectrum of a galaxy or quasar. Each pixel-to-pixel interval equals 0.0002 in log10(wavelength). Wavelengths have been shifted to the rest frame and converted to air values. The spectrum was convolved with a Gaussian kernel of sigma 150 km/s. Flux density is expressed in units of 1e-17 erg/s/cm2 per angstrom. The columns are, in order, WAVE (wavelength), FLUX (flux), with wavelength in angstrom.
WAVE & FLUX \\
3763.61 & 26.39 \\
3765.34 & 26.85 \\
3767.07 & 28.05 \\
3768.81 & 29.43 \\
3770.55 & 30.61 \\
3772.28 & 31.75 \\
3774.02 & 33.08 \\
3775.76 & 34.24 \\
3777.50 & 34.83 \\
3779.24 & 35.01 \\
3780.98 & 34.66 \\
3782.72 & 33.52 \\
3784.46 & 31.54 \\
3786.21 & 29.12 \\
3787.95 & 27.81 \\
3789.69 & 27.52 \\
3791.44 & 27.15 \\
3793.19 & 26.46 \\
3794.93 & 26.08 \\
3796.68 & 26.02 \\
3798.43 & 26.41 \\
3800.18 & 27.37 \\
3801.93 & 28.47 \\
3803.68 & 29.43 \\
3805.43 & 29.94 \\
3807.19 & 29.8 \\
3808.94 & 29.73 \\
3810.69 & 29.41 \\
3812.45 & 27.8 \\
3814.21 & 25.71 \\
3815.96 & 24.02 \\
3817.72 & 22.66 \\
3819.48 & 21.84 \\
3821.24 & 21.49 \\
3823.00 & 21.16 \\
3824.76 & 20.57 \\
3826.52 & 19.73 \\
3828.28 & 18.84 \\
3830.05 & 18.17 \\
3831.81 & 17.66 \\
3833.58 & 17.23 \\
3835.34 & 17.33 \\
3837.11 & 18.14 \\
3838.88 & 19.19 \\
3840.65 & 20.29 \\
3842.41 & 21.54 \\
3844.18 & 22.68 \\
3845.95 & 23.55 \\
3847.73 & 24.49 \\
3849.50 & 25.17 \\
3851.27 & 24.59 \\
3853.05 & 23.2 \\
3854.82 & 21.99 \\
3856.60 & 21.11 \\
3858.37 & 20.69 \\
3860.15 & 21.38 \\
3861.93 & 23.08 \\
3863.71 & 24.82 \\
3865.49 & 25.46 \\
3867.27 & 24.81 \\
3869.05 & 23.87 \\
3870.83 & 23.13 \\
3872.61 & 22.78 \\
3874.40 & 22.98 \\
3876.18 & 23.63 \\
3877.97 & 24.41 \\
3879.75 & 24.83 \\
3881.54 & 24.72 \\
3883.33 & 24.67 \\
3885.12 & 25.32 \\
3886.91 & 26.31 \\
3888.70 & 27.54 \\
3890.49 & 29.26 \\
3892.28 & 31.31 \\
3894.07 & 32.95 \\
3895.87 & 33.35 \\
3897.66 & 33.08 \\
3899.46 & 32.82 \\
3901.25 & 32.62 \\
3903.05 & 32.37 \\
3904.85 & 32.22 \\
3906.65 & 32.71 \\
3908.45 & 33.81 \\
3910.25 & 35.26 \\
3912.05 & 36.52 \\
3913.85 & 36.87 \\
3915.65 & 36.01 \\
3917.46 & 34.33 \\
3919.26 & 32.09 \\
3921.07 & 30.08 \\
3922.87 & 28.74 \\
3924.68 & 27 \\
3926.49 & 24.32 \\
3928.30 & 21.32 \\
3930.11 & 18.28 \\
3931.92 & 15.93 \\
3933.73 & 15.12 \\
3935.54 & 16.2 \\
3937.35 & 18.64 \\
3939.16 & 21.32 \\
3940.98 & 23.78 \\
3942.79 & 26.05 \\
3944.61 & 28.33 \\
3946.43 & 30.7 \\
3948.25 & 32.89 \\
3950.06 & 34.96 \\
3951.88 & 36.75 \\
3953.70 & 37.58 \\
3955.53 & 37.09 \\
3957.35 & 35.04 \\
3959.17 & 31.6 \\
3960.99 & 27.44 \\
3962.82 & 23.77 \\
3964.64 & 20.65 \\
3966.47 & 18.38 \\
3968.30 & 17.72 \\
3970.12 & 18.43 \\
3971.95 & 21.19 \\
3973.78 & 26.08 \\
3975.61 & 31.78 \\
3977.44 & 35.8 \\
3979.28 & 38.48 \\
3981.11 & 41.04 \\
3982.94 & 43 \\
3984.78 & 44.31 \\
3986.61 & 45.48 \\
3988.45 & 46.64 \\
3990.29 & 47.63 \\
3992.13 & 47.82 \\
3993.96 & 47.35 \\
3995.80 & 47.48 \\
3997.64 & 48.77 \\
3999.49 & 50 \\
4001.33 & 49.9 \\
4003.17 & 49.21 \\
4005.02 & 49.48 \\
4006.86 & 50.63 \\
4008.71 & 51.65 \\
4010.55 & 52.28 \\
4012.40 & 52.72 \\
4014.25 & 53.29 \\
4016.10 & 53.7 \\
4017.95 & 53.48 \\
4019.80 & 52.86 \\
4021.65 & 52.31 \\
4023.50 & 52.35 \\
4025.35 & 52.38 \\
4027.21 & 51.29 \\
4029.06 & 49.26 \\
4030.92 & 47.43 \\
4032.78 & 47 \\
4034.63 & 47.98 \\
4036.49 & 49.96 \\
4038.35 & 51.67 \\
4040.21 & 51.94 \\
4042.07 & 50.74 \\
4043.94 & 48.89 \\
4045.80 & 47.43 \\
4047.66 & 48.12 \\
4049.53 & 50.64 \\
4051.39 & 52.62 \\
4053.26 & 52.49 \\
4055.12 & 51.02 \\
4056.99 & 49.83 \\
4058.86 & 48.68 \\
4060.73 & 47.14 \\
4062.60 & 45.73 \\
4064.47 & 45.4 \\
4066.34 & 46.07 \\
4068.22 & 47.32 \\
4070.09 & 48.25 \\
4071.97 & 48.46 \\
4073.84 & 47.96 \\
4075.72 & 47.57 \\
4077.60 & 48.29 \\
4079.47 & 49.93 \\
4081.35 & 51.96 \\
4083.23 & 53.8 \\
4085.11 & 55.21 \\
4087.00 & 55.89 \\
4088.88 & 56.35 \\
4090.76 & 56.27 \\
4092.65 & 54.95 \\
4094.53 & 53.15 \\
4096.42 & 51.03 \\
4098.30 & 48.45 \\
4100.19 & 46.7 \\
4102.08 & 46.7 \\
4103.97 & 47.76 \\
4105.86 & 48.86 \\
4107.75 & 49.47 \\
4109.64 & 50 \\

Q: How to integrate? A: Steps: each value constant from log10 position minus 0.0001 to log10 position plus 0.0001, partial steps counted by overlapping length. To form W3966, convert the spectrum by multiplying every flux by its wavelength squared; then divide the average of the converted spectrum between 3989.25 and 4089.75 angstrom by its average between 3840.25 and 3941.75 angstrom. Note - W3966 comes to 2.06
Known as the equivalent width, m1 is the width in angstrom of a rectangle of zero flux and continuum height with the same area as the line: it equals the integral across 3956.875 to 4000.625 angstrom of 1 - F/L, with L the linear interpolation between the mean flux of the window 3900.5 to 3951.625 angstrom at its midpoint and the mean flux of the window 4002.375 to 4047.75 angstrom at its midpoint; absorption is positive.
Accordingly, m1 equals 5.4 angstrom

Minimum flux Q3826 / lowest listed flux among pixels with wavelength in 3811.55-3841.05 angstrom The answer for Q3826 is 17.23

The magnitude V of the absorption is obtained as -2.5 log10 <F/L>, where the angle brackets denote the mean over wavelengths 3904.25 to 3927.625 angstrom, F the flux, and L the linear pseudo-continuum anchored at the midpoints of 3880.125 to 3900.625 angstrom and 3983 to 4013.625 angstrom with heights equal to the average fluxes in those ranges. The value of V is 0.05 mag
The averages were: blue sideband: 29.2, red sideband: 48.7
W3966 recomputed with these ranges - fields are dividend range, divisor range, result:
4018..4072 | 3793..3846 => 2.37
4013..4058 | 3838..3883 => 2.40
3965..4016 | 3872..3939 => 1.57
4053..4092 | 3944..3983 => 1.76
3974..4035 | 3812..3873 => 2.36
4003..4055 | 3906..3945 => 2.00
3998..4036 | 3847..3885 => 2.32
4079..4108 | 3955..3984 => 1.88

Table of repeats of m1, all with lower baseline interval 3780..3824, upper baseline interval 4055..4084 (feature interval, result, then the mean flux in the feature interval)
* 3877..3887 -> 2.60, 24.9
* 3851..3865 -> 4.05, 22.6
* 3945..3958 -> 1.48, 34.7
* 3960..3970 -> 4.68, 21.4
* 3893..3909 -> 1.07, 32.8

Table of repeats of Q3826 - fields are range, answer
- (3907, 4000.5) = 15.12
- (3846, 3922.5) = 20.69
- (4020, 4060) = 47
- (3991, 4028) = 47.35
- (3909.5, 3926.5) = 24.32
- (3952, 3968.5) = 17.72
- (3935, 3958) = 16.2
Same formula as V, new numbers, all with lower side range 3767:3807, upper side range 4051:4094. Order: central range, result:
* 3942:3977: 0.434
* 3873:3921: 0.242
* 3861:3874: 0.435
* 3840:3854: 0.422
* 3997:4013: -0.110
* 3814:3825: 0.396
